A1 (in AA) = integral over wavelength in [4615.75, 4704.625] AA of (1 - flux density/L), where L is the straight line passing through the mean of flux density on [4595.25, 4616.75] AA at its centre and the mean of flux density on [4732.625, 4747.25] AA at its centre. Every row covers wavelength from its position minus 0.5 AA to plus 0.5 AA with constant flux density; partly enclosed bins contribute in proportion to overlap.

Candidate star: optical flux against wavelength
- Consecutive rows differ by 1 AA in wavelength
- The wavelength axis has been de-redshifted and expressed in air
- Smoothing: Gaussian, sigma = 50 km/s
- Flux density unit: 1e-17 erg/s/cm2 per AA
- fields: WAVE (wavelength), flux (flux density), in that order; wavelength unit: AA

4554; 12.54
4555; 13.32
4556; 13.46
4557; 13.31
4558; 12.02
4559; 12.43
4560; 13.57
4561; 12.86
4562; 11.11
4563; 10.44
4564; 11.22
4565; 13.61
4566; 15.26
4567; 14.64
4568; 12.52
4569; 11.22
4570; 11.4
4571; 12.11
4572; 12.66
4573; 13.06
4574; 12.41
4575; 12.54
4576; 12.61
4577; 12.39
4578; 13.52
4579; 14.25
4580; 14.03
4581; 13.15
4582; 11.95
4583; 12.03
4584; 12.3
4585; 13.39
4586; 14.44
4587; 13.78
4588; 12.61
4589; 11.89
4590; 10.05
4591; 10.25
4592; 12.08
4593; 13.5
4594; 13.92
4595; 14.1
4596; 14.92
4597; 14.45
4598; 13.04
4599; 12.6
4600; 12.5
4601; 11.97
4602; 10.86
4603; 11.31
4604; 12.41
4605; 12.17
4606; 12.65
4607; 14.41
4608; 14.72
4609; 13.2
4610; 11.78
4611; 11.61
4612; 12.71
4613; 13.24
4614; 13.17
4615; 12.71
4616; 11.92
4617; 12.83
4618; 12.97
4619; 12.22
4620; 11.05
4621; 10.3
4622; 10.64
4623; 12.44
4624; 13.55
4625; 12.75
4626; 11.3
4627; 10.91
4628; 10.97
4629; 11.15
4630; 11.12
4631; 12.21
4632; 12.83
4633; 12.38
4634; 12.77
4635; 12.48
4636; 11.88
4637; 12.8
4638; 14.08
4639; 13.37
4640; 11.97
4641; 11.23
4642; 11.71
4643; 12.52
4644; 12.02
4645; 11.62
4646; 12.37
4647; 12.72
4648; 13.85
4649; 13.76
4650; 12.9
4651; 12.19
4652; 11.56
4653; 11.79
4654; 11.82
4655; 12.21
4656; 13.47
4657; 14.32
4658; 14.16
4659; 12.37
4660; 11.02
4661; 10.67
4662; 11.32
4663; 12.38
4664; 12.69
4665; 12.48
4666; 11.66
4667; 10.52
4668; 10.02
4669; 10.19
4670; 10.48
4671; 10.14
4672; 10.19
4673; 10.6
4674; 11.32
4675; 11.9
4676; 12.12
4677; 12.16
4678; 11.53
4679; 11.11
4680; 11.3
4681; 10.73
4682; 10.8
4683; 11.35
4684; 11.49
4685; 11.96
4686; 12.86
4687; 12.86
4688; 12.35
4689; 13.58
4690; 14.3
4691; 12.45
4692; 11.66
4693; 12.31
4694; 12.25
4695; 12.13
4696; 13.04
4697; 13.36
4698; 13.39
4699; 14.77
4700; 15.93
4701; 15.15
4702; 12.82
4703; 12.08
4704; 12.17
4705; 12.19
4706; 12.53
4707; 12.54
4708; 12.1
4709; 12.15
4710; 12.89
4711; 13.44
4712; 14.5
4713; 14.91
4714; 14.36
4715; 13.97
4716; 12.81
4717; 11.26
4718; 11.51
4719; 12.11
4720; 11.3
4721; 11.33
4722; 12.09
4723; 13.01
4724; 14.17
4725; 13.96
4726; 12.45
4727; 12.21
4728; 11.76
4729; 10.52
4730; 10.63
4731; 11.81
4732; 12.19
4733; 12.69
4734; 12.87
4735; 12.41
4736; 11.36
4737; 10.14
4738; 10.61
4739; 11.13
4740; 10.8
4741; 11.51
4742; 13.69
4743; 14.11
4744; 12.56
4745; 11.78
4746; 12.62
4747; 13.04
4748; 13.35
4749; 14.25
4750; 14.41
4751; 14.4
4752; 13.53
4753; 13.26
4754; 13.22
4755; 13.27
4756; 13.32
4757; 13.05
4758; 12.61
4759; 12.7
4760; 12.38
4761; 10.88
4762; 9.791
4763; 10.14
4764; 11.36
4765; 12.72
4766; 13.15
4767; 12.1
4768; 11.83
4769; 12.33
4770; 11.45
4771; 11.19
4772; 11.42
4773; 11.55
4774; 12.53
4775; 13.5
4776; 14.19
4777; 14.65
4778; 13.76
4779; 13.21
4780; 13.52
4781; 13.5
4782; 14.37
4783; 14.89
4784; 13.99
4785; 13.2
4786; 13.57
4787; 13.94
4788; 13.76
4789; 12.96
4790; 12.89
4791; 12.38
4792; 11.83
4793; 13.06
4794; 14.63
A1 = 2.32 AA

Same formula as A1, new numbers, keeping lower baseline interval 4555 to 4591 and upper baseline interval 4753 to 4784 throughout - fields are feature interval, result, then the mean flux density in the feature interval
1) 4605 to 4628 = 0.5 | 12.4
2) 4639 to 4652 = 0.3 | 12.4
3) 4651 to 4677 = 2.0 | 11.7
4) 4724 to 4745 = 1.1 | 12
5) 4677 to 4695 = 0.9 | 12.1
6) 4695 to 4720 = -0.9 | 13.1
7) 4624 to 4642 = 0.7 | 12.2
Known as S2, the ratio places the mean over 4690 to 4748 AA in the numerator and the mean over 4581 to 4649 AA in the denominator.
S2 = 1.0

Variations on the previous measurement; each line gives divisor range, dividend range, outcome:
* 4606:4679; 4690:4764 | 1.04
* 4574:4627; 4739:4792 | 1.02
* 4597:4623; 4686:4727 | 1.04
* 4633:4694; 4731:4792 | 1.05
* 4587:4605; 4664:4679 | 0.89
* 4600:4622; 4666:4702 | 0.98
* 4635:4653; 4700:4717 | 1.06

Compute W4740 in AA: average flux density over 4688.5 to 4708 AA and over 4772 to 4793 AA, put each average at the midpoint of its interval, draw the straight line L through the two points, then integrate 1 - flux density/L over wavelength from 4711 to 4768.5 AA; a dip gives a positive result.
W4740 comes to 3.2 AA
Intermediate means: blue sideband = 13.1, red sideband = 13.4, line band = 12.5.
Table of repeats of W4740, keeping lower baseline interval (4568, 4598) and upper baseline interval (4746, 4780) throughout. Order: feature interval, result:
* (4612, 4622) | 0.4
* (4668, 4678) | 1.4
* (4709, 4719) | -0.4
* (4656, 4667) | 0.4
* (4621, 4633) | 0.9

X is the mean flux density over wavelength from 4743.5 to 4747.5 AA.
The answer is 12.5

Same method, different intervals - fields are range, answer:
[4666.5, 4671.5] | 10.3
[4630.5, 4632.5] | 12.5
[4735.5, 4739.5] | 10.8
